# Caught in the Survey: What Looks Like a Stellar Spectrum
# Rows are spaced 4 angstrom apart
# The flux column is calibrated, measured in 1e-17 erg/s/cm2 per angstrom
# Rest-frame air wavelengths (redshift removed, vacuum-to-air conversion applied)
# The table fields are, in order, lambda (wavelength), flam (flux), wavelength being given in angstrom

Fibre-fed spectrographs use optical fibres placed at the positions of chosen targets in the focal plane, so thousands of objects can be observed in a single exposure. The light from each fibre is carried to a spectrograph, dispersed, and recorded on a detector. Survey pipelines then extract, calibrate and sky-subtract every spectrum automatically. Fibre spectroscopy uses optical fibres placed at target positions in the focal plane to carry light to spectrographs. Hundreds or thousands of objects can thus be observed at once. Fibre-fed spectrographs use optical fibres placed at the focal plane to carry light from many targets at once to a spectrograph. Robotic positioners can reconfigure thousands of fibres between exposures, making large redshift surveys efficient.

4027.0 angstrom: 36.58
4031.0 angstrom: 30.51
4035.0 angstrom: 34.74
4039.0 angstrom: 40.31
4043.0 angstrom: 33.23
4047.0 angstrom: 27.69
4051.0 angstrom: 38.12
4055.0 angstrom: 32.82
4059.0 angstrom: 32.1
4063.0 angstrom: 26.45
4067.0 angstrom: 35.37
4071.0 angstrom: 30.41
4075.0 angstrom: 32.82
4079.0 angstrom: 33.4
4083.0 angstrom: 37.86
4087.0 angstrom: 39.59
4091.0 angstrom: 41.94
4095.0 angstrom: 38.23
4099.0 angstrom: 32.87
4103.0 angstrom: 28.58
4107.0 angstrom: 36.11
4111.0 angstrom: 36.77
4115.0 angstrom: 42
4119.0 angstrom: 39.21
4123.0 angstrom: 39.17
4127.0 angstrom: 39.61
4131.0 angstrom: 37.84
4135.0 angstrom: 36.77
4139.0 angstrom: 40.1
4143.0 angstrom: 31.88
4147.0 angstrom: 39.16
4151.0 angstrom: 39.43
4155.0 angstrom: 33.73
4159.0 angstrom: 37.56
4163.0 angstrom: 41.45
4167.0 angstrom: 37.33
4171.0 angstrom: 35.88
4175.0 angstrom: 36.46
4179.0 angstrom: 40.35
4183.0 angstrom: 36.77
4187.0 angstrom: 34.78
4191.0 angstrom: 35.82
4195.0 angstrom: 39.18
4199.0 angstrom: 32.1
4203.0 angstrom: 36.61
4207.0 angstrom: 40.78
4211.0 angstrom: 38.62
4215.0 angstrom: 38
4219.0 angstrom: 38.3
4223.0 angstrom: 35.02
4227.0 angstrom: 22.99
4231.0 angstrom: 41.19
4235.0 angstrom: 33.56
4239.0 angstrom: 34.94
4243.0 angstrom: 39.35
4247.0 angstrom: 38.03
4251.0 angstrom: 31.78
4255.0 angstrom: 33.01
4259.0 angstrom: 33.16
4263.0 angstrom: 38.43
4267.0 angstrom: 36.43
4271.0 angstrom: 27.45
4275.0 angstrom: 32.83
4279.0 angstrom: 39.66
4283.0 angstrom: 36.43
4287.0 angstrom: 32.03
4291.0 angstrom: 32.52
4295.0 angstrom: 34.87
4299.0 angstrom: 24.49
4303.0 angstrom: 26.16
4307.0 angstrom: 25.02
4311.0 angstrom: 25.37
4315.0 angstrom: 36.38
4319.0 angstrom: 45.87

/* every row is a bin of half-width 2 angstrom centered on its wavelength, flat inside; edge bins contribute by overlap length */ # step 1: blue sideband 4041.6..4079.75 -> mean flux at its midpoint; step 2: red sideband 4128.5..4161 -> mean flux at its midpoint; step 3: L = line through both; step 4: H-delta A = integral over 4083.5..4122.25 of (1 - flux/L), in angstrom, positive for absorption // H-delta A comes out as -3.02 angstrom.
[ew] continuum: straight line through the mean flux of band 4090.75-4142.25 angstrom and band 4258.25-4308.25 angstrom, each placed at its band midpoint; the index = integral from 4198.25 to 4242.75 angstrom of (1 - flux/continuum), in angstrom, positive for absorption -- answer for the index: -2.15 angstrom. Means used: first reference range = 37.3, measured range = 35.9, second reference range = 32.4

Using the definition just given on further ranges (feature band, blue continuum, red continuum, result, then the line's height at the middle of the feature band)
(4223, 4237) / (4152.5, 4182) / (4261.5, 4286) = 1.2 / 36.1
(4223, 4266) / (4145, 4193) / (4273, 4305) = -0.6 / 34.2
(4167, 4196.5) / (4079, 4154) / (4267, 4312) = -1.7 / 35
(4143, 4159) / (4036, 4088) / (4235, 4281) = -1.1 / 34.3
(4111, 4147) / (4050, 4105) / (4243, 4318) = -4.7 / 33.9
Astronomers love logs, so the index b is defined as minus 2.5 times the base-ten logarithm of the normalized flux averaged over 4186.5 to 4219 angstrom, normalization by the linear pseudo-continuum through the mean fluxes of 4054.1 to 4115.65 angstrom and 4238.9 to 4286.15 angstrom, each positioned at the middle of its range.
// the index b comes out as -0.07 mag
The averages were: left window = 34.7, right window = 35.1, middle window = 37.2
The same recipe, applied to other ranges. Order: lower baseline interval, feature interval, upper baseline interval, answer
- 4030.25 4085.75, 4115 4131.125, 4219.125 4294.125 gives -0.169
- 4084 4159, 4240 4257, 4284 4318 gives -0.100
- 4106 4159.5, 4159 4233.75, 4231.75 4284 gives -0.008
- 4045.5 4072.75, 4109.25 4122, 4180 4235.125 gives -0.174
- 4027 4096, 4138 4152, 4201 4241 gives -0.062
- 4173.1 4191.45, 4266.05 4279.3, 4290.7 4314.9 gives -0.091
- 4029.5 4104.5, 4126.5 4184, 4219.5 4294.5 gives -0.100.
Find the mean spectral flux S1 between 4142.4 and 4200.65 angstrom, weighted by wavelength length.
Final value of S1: 36.9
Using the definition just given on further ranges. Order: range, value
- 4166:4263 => 36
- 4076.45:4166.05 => 37.4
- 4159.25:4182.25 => 38.2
